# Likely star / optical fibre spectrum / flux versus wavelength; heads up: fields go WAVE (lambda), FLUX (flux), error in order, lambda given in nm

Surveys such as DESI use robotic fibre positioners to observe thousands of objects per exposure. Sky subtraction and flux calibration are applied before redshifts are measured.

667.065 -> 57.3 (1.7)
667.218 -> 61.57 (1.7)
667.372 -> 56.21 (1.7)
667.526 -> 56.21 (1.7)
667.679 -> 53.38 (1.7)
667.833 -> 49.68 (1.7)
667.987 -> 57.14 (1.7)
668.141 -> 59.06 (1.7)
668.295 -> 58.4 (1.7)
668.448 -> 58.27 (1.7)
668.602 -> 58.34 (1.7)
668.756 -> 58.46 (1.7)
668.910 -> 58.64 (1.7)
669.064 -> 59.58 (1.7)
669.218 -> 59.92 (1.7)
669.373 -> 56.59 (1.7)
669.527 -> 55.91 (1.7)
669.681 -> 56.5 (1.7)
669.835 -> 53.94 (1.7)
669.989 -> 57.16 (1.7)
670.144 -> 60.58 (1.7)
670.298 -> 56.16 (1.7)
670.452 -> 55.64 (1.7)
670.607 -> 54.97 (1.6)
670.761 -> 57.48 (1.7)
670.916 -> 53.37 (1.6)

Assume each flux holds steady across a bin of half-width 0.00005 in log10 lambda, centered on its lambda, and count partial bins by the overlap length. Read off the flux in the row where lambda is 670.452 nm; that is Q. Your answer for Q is 55.64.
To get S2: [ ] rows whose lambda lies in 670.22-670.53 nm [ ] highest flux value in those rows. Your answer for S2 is 56.16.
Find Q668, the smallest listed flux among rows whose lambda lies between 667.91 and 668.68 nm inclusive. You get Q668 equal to 57.14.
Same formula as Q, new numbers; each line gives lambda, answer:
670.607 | 54.97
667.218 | 61.57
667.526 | 56.21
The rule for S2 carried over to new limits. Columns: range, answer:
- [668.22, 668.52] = 58.4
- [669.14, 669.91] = 59.92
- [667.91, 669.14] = 59.58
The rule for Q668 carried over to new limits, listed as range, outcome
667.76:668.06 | 49.68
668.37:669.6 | 55.91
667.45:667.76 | 53.38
